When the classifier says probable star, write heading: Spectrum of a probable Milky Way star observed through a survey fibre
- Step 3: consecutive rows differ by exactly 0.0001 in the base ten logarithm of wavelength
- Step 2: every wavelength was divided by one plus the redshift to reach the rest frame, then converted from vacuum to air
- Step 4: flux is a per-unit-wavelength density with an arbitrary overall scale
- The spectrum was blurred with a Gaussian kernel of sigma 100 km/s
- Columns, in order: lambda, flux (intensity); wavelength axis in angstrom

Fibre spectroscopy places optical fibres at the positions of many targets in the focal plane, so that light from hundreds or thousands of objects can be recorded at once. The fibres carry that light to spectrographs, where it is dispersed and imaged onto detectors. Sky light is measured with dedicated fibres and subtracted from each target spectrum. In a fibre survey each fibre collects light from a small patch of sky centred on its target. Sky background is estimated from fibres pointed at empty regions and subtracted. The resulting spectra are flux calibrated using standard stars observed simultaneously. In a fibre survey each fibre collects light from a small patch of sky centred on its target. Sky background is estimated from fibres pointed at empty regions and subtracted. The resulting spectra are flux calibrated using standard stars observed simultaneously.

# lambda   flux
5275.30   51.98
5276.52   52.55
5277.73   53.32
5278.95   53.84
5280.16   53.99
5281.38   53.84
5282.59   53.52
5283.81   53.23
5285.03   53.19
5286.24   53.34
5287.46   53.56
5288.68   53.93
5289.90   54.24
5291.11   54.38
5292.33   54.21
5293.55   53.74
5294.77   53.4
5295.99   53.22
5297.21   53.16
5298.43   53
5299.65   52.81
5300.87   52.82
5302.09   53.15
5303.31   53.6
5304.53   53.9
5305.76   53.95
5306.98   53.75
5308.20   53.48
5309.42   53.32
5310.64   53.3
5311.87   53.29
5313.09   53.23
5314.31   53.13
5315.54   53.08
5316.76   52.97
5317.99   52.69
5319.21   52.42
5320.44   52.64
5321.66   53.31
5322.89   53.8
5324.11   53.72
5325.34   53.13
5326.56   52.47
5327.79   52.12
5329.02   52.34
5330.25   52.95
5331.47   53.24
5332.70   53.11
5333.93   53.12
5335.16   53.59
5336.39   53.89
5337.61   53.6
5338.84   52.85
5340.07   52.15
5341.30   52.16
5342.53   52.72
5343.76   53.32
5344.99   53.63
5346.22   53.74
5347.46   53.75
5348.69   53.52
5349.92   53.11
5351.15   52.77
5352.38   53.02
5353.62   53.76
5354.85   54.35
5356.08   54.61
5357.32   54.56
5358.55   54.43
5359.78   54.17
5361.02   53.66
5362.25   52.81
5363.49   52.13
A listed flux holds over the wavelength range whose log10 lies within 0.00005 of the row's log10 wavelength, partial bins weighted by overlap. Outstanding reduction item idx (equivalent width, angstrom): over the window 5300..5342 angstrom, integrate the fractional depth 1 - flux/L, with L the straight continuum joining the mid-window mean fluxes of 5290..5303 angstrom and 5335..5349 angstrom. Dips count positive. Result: 0.2 angstrom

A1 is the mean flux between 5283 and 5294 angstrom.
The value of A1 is 53.7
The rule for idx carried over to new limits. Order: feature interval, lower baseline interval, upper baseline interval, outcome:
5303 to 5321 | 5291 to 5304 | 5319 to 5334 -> -0.03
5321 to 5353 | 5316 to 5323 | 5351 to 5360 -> 0.20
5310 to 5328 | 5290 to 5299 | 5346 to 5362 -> 0.22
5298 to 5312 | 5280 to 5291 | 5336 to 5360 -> 0.07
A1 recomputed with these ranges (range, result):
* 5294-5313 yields 53.3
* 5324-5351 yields 53.1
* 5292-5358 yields 53.3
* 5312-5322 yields 53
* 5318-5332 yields 52.9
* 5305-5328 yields 53.2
